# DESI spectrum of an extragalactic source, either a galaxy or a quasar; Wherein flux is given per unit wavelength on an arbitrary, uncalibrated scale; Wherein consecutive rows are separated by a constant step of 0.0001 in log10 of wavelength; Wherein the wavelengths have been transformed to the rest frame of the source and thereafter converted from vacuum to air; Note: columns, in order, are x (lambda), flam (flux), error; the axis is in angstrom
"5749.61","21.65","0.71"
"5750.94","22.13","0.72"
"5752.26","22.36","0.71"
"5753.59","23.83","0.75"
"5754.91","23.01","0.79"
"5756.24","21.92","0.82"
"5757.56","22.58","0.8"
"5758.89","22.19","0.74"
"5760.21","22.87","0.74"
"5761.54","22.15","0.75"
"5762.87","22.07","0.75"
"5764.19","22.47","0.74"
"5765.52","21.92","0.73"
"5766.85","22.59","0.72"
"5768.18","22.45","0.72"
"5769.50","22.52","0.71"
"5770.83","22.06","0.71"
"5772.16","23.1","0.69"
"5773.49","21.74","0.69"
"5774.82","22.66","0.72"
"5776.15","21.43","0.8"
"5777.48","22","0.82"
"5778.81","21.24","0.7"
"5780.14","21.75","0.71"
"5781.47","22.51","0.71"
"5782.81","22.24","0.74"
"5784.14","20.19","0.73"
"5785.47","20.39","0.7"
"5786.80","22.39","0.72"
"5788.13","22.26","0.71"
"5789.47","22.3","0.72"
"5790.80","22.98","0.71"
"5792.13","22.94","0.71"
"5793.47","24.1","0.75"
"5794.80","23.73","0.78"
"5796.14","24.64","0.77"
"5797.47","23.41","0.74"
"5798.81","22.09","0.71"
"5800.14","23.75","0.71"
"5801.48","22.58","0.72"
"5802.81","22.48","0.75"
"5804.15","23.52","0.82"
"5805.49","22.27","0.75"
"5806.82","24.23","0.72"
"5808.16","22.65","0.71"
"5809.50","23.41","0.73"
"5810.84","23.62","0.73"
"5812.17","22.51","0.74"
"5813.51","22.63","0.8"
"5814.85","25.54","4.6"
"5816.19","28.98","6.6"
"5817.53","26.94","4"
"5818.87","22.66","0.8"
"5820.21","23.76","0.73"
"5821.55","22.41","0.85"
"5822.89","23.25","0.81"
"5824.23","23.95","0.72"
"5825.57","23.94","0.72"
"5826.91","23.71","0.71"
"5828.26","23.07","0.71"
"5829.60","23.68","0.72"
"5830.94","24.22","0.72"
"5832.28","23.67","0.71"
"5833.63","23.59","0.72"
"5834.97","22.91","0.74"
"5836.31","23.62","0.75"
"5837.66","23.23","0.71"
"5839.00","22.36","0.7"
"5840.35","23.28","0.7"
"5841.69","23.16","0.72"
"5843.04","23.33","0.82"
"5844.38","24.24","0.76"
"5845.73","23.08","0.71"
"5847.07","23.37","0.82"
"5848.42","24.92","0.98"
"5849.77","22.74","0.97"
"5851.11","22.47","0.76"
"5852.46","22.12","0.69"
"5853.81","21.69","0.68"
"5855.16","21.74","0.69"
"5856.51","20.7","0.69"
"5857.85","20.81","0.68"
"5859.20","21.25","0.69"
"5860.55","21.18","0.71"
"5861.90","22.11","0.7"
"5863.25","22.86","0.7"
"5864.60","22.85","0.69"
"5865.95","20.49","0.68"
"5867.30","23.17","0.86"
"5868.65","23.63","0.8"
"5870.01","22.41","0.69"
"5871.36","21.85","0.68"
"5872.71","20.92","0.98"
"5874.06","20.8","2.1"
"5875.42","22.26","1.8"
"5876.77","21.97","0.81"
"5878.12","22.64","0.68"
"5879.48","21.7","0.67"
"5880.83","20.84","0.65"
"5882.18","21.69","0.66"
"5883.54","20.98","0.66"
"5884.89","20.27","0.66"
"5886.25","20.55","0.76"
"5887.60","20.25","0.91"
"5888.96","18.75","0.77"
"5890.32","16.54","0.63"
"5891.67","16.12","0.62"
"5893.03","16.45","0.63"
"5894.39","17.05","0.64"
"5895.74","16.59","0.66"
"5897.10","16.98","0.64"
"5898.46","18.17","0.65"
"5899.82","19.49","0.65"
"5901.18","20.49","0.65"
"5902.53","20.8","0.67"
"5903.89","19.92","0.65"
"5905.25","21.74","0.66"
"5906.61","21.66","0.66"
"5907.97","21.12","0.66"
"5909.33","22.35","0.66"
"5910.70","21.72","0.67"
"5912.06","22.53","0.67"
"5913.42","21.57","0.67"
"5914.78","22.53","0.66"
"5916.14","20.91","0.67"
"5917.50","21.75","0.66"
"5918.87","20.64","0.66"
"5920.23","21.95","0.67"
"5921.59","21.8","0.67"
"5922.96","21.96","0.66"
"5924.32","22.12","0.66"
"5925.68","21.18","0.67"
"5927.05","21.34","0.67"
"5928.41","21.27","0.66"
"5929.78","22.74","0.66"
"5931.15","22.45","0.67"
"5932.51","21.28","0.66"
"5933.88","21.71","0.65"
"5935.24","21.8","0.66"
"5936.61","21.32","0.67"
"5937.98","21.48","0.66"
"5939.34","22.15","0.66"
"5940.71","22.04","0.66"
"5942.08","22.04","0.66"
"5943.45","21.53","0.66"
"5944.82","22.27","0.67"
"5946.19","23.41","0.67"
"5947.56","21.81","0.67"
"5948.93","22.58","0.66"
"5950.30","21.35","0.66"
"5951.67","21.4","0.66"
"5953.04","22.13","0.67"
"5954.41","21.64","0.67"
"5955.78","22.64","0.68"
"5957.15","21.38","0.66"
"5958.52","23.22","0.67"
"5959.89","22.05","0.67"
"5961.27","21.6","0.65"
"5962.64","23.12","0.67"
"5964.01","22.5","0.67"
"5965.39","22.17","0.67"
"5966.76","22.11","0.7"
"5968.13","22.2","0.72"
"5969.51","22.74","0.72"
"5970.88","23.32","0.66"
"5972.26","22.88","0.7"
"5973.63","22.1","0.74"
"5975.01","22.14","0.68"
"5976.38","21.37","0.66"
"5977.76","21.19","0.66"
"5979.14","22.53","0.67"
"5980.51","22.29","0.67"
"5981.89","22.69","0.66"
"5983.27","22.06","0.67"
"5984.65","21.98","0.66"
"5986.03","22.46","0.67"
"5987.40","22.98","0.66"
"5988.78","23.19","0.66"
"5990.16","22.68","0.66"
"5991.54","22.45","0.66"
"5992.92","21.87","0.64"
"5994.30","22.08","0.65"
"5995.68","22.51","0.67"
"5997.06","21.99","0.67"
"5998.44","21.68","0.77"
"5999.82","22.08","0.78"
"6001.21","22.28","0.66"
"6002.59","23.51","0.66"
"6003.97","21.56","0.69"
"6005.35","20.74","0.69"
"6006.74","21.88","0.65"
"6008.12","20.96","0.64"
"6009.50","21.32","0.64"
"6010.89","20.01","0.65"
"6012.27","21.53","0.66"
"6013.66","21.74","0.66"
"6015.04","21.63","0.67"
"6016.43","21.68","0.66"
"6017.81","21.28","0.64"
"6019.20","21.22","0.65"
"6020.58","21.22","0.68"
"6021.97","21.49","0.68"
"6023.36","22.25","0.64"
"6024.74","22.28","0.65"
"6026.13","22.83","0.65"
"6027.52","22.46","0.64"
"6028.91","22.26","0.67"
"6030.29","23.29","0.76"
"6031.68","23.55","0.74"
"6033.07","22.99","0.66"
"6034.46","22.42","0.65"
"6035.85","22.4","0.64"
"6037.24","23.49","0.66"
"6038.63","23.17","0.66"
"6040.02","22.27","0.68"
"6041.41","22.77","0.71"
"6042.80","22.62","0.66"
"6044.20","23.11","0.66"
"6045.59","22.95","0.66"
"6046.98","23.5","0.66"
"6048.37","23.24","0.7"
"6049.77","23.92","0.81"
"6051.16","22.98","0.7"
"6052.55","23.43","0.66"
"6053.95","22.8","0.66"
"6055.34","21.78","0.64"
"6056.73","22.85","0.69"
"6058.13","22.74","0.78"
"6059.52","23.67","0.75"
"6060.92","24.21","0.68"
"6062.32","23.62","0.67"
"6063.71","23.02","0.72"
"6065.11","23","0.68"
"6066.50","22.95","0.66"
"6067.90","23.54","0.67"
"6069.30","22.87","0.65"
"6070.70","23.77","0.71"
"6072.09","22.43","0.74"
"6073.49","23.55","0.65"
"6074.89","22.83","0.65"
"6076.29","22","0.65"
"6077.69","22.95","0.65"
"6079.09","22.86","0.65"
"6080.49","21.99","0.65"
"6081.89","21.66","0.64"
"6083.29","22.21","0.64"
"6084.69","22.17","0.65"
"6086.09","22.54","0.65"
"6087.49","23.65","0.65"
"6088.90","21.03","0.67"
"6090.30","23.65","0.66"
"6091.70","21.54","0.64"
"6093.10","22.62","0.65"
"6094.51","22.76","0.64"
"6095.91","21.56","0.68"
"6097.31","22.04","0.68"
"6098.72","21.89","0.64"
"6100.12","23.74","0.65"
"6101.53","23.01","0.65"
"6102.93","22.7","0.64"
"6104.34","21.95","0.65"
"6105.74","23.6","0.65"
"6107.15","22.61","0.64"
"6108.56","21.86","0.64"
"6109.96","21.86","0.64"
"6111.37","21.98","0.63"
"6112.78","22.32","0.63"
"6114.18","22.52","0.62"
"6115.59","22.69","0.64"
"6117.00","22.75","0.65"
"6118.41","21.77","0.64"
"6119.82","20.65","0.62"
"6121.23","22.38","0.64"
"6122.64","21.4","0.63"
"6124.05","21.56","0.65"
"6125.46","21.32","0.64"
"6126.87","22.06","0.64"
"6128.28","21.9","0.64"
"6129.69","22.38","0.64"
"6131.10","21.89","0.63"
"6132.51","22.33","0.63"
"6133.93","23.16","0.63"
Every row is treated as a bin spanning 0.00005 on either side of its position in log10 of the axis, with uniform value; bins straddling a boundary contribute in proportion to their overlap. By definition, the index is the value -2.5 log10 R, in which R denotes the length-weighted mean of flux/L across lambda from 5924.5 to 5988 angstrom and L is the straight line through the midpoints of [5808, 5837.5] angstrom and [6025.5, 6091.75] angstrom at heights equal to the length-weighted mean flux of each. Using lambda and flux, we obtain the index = 0.057 mag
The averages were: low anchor 23.9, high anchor 22.9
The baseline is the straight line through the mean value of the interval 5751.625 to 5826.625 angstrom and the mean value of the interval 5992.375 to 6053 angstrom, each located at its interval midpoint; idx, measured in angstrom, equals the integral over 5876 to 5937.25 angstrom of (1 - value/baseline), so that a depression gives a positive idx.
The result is 5.2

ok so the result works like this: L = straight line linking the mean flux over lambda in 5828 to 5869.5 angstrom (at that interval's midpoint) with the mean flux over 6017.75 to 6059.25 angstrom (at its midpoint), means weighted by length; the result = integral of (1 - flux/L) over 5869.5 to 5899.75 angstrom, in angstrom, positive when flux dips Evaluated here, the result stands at 3.9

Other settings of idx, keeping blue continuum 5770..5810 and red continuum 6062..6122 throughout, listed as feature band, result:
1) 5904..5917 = 0.5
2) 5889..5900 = 2.6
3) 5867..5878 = 0.2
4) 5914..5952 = 1.2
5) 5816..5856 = -1.6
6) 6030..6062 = -0.7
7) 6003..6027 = 1.1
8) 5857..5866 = 0.3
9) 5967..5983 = 0.2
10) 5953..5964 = 0.1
